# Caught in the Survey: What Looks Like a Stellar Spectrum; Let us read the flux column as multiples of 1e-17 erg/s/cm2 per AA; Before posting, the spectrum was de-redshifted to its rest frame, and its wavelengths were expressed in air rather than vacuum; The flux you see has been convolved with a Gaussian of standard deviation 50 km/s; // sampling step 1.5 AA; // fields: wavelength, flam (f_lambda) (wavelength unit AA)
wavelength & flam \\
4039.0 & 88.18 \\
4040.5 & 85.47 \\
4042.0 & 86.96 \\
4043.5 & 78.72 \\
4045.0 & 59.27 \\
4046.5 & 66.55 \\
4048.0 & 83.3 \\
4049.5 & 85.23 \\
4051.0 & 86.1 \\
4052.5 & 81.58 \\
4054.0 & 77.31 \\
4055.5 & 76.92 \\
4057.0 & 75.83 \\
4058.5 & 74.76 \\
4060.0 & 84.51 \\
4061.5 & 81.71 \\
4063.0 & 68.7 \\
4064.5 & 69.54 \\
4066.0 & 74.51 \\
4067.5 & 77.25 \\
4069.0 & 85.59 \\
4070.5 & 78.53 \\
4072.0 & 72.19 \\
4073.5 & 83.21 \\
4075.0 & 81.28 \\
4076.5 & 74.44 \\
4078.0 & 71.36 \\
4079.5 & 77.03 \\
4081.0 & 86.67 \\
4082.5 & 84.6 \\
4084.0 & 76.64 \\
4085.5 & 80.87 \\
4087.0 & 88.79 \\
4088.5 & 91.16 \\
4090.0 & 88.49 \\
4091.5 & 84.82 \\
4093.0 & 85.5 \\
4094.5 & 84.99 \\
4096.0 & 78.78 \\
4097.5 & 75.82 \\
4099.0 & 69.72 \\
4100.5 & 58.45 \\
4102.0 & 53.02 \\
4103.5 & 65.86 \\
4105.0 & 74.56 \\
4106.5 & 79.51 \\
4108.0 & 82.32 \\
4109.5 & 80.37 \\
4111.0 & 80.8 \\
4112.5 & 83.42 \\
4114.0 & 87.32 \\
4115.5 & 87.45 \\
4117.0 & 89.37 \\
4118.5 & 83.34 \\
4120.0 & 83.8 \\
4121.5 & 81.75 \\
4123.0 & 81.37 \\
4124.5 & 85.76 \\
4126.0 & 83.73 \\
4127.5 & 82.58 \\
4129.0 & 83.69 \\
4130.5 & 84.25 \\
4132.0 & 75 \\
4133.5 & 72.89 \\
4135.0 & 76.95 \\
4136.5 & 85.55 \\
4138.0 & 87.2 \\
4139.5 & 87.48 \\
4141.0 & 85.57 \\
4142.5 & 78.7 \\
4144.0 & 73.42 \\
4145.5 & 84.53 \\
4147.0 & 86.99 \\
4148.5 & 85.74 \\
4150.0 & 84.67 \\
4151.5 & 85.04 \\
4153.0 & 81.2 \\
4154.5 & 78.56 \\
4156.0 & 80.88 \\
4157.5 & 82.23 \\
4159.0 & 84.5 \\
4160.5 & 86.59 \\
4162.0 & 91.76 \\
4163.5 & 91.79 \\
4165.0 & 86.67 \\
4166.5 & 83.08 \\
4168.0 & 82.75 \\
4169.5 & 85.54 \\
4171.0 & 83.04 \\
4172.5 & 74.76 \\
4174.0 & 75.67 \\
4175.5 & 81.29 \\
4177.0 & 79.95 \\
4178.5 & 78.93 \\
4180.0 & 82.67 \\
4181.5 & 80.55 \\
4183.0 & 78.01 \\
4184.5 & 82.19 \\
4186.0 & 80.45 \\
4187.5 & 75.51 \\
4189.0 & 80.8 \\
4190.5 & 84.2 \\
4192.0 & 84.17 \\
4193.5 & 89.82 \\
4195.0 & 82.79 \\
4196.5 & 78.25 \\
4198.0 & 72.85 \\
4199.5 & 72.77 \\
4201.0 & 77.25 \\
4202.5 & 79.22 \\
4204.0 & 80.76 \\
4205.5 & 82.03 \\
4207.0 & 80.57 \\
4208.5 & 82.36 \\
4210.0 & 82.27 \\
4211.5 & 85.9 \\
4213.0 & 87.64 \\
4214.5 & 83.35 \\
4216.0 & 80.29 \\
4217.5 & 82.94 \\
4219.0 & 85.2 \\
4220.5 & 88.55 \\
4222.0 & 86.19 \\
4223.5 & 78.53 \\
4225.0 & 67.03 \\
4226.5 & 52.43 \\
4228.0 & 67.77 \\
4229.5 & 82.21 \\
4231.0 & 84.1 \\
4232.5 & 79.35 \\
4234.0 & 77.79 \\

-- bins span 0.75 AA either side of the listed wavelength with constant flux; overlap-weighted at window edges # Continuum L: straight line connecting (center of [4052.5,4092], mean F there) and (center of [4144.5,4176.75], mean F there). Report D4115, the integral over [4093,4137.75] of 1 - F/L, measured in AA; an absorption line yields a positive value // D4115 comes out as 1.2 AA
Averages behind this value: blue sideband 79.5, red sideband 83.5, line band 79.2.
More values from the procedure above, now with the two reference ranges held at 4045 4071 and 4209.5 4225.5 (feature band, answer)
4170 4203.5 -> 0.8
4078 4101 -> -0.6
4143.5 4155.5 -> -0.3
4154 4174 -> -0.7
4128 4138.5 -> -0.1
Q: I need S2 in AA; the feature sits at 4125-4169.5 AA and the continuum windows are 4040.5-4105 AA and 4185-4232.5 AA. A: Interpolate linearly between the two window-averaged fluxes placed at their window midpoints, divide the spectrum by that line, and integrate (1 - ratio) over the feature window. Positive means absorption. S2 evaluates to -2.4 AA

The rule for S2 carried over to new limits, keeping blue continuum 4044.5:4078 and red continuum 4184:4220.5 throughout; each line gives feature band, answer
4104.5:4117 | -0.6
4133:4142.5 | -0.4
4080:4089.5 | -0.8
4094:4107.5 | 1.3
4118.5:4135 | -0.4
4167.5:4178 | 0.0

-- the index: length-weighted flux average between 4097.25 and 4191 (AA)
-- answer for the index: 81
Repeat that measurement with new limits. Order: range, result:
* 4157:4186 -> 82.7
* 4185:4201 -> 80.1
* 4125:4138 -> 81.1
